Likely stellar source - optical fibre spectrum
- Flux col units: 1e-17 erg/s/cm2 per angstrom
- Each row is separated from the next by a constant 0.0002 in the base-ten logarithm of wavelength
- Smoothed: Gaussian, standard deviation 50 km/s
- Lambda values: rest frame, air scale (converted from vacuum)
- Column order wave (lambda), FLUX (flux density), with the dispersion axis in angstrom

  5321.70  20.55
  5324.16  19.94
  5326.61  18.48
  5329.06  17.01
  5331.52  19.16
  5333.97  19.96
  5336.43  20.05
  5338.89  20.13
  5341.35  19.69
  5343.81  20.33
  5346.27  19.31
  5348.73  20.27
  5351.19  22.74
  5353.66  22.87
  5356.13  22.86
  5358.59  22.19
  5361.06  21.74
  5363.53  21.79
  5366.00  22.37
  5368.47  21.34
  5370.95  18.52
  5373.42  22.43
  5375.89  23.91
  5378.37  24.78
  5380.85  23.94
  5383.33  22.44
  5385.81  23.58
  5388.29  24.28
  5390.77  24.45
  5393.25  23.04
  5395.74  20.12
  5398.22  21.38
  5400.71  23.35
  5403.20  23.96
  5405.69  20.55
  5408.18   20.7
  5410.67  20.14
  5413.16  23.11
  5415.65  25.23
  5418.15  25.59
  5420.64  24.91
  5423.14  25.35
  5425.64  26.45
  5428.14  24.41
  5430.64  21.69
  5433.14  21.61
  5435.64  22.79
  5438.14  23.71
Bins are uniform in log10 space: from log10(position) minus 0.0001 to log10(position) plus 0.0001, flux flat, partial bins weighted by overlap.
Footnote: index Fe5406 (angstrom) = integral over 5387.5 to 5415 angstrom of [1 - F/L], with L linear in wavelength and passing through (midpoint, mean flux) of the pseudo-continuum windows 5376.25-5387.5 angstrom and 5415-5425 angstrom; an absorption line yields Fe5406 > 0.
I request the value 2.5 angstrom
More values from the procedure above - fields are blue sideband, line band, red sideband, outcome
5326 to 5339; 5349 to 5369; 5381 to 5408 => -1.52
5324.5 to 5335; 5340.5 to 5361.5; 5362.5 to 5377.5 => -1.01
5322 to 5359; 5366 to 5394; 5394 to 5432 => -1.41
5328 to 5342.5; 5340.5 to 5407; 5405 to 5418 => -4.24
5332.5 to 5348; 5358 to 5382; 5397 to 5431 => -1.10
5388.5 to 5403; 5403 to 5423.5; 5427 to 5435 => -0.47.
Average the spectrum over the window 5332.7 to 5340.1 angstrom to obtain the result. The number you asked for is 20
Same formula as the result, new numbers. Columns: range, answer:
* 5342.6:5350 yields 20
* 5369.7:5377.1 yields 21.6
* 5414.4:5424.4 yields 25.3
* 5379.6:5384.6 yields 23.2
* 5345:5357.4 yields 21.6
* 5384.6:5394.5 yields 23.8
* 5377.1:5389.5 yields 23.8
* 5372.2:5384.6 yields 23.5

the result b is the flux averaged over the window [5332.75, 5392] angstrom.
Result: 21.9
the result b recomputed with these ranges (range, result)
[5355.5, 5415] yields 22.4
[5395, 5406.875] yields 22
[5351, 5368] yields 22.3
